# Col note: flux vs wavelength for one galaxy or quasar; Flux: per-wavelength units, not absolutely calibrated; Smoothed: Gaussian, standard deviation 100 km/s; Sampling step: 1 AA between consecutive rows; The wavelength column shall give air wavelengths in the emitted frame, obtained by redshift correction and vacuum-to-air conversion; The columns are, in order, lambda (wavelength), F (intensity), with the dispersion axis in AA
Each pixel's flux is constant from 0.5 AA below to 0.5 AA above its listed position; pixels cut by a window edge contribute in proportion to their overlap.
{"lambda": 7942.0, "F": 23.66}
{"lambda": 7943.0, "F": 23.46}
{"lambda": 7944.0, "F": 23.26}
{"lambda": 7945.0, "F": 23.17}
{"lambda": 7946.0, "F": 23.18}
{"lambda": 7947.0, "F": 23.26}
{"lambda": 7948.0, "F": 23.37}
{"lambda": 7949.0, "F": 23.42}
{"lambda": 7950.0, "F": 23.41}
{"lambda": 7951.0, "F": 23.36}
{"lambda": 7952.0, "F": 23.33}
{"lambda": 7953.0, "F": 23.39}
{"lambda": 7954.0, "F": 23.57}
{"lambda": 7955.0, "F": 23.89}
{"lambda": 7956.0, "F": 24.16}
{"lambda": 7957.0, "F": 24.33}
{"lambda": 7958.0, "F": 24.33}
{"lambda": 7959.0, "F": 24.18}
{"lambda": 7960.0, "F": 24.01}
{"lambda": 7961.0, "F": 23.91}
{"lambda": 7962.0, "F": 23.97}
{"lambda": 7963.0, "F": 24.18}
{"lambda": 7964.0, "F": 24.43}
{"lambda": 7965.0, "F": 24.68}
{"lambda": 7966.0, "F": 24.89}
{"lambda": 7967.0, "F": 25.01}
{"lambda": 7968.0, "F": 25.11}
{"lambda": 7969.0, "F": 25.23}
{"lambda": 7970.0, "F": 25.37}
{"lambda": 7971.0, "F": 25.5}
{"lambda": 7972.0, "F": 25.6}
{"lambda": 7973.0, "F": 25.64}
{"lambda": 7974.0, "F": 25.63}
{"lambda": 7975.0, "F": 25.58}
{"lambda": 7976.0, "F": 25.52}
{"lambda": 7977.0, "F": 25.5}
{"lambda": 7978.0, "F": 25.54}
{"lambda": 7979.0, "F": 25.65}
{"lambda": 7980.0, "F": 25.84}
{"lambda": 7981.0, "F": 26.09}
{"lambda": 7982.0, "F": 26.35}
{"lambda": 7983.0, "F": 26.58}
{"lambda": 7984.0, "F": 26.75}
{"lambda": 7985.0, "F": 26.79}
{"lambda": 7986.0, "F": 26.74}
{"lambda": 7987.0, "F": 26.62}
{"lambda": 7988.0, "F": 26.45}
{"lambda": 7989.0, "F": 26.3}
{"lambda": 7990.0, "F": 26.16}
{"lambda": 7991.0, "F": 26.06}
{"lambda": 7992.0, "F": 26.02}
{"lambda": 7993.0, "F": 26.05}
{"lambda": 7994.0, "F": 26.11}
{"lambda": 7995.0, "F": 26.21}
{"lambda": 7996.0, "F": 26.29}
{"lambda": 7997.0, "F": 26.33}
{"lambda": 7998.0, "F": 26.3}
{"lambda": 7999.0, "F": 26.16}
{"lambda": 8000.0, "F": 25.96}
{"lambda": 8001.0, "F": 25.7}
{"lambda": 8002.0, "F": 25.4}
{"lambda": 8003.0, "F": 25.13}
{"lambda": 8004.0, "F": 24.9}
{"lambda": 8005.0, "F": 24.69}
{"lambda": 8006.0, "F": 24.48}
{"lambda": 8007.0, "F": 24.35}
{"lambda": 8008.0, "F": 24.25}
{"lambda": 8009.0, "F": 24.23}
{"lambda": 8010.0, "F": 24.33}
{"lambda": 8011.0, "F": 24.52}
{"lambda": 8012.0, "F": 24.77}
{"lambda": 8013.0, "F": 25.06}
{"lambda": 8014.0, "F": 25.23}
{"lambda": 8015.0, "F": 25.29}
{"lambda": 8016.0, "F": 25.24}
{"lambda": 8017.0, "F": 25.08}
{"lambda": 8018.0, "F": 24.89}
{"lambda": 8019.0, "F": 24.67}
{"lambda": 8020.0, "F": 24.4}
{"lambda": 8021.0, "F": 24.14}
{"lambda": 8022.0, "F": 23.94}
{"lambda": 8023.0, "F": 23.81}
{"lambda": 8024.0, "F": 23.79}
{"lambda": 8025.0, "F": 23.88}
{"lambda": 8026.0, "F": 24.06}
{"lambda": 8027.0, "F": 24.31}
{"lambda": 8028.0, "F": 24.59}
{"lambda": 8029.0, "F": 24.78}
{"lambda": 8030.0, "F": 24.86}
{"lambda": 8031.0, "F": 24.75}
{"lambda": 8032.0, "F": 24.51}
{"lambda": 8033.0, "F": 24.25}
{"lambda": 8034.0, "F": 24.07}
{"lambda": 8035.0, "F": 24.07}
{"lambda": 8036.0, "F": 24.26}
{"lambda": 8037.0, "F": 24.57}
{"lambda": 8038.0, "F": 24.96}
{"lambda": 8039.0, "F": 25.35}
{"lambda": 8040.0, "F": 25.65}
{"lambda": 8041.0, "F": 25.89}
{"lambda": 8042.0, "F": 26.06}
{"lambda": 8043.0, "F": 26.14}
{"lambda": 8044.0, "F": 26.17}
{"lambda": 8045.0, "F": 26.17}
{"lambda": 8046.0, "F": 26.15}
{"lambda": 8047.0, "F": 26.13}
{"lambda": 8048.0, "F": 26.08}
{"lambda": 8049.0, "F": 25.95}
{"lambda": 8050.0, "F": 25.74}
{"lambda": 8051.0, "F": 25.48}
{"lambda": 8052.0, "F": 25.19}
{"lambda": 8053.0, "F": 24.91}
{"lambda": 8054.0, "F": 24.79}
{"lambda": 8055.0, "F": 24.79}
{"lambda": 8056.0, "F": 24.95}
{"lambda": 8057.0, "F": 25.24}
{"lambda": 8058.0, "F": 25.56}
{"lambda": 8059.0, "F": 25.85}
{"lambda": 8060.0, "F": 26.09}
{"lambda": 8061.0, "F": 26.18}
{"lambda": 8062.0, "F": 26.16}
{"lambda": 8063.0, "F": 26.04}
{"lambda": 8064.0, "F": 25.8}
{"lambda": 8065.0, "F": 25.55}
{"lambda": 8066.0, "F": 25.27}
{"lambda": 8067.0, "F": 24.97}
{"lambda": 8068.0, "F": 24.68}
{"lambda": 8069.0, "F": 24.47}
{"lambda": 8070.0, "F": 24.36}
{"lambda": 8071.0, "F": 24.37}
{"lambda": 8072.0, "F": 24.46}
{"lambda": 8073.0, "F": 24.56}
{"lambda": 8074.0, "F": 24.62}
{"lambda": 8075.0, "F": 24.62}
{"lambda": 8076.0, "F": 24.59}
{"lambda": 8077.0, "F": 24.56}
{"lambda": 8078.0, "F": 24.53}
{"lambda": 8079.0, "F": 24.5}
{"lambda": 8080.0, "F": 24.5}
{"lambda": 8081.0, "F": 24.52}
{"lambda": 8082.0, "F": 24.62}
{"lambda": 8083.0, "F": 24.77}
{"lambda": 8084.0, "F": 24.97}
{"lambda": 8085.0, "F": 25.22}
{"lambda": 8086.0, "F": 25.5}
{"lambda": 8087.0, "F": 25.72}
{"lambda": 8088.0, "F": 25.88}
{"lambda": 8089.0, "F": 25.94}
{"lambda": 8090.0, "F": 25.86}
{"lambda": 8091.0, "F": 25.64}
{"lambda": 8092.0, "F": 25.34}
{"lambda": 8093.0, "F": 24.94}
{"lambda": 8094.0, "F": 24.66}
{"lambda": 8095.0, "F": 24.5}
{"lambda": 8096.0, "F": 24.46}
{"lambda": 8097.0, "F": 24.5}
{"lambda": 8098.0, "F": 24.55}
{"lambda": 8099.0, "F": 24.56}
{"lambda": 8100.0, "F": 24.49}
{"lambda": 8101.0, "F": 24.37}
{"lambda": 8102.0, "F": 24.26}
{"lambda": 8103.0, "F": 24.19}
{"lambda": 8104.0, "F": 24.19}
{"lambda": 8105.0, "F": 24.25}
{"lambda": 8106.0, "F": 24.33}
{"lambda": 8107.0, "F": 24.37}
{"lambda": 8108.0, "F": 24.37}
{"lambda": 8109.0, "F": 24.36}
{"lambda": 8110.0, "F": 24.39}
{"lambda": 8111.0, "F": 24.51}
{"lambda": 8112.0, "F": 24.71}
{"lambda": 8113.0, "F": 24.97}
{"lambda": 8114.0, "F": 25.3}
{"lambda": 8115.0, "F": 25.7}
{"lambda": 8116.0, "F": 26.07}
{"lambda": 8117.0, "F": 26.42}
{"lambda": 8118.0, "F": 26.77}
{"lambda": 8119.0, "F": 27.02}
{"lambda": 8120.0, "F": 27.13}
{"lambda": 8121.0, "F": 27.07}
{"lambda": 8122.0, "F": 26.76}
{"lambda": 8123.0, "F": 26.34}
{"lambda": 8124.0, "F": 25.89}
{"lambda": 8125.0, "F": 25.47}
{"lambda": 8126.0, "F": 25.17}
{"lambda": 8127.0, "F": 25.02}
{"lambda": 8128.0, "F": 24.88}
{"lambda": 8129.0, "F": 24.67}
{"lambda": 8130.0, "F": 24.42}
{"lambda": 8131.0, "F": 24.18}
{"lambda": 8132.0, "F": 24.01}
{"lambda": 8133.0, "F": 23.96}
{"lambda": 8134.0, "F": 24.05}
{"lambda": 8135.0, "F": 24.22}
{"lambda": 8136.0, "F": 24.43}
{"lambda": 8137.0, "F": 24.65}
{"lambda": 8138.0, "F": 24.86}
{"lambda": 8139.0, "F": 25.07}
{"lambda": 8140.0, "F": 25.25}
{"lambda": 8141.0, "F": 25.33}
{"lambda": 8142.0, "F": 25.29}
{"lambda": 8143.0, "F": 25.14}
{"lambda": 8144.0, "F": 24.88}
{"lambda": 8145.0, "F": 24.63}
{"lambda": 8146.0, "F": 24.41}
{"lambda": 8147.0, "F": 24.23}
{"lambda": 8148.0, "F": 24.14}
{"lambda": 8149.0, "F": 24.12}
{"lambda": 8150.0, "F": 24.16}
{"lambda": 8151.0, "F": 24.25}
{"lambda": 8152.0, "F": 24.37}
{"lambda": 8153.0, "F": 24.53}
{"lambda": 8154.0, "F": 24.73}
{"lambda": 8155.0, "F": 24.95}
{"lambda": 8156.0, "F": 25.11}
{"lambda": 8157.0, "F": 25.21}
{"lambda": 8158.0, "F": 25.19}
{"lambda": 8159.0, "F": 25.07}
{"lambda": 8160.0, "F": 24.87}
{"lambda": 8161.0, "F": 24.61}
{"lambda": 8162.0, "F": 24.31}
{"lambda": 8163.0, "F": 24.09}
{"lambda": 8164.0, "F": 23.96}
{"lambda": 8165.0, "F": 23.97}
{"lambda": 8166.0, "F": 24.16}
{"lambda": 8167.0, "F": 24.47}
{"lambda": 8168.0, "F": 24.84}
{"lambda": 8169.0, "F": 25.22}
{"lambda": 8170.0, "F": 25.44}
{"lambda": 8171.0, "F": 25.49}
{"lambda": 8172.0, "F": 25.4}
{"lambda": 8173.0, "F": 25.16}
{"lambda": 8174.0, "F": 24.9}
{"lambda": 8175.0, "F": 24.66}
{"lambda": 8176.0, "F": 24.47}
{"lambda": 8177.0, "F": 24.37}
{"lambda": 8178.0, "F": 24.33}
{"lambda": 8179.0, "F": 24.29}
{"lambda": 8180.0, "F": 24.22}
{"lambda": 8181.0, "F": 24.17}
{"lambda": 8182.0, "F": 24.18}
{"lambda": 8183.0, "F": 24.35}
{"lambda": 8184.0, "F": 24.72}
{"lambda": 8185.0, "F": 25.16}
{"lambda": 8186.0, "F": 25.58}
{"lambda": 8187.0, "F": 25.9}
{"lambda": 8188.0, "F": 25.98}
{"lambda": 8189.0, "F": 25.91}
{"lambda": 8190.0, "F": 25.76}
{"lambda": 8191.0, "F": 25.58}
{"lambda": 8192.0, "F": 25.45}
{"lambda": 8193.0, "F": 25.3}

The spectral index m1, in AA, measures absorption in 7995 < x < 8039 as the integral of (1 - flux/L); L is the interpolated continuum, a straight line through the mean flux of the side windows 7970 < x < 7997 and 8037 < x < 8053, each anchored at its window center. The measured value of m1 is 1.8 AA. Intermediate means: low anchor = 26.1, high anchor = 25.7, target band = 24.8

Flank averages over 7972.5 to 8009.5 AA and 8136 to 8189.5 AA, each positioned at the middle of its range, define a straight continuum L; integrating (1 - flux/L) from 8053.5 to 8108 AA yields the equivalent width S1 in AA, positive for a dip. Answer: 0.7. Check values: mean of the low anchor 25.8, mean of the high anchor 24.8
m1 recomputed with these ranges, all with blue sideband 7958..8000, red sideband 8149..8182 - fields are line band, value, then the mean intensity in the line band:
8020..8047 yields 0.5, 24.8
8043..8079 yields -0.1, 25.3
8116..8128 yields -0.6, 26.2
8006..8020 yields 0.4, 24.7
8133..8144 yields 0.0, 24.8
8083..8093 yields -0.2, 25.5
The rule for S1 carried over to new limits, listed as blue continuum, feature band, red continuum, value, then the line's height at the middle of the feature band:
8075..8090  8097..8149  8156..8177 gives -0.1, 24.9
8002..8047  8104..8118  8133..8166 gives -0.2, 24.7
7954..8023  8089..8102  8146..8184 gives 0.0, 24.9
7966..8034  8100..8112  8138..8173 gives 0.3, 24.9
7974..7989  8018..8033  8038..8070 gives 0.8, 25.8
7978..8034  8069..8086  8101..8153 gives 0.3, 25.1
